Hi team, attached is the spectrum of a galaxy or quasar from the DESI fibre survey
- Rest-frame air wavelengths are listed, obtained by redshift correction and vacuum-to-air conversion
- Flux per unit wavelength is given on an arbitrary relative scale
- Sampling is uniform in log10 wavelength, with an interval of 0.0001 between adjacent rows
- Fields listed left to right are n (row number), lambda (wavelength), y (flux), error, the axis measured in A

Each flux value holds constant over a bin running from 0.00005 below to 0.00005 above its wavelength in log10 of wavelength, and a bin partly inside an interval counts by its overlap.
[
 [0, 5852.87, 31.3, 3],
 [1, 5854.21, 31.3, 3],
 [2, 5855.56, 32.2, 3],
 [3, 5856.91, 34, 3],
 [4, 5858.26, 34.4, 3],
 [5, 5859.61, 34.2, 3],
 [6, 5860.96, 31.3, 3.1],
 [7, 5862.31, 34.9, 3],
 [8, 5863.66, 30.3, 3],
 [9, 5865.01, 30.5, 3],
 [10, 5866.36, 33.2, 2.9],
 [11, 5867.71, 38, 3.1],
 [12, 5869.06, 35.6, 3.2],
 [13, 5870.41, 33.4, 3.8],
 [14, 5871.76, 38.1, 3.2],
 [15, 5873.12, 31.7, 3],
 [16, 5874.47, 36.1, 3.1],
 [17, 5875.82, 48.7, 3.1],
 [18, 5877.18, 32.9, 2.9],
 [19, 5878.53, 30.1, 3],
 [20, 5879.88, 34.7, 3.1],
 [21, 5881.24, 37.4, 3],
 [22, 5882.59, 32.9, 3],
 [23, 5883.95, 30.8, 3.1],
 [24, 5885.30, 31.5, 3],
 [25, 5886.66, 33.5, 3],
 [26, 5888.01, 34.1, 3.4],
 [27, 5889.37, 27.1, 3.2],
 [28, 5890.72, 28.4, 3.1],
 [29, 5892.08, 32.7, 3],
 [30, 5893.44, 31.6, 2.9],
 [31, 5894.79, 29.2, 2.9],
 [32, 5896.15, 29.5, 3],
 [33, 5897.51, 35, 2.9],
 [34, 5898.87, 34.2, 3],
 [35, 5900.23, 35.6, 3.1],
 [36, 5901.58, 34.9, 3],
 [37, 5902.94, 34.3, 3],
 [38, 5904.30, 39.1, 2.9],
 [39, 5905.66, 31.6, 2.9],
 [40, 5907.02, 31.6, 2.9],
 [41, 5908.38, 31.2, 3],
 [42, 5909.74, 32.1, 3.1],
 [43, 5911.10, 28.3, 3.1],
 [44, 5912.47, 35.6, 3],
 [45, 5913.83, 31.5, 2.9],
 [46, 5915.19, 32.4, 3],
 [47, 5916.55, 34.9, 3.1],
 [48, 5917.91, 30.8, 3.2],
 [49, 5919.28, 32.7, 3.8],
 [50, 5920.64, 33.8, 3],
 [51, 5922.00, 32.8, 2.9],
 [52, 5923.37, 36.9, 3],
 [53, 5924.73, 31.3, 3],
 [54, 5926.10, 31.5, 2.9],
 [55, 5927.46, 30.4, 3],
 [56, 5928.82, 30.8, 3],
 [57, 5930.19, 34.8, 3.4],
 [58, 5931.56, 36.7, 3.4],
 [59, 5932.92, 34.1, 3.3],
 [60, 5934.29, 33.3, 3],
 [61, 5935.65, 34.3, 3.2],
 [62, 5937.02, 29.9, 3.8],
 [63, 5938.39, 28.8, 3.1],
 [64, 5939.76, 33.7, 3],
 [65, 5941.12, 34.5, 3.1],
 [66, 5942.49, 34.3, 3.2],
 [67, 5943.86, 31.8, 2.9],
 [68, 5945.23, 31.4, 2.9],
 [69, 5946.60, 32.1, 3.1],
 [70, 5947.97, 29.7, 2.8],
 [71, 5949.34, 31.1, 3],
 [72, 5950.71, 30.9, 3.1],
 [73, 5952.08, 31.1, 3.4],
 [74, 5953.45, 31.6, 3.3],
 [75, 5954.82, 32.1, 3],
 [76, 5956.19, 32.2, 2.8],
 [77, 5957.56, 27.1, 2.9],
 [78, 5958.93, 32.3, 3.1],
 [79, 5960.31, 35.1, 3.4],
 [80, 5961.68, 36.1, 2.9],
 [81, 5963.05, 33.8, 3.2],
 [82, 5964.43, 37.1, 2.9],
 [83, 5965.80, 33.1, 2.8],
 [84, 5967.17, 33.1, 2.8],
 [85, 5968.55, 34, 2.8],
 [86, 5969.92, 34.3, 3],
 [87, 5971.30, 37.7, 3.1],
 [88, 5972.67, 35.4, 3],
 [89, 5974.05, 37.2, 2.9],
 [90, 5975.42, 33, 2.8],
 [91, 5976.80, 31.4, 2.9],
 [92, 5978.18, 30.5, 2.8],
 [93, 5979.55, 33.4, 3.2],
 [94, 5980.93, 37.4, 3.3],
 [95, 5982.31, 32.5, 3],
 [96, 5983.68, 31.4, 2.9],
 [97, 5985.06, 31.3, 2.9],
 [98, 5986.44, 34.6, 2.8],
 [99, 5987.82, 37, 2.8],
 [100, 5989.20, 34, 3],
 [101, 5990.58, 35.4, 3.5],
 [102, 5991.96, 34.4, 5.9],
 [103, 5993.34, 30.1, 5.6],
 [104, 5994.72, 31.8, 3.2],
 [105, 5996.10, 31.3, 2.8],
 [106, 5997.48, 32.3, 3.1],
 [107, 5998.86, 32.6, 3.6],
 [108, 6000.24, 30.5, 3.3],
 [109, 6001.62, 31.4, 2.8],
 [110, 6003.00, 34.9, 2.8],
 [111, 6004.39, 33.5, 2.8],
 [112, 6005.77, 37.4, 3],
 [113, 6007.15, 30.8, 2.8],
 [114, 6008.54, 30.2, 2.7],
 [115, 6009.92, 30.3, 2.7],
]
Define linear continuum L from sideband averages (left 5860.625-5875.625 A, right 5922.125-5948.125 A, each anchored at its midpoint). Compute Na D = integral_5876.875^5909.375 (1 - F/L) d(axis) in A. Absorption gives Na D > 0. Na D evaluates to 1.1 A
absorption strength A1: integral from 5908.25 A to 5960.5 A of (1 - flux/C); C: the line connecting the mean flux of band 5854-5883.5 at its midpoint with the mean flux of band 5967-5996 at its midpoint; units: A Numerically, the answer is 2.7 A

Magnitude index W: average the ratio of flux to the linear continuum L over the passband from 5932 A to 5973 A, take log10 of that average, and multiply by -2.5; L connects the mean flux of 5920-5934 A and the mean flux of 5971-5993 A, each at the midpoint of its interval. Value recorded 0.03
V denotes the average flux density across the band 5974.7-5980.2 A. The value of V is 32.1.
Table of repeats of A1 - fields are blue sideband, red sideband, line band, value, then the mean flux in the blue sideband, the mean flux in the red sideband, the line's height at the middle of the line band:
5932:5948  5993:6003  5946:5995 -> -1.7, 32.5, 31.7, 32.1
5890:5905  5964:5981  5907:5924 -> 0.4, 33.1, 34.3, 33.4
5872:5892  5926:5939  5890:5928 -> 0.5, 33.6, 32.5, 33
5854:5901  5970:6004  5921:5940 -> 0.3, 33.4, 33.4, 33.4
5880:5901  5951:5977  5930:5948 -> 0.1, 32.3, 33.6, 33.1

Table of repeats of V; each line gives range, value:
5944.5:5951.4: 31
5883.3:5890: 31.4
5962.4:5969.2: 34.2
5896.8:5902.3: 34.9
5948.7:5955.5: 31.4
